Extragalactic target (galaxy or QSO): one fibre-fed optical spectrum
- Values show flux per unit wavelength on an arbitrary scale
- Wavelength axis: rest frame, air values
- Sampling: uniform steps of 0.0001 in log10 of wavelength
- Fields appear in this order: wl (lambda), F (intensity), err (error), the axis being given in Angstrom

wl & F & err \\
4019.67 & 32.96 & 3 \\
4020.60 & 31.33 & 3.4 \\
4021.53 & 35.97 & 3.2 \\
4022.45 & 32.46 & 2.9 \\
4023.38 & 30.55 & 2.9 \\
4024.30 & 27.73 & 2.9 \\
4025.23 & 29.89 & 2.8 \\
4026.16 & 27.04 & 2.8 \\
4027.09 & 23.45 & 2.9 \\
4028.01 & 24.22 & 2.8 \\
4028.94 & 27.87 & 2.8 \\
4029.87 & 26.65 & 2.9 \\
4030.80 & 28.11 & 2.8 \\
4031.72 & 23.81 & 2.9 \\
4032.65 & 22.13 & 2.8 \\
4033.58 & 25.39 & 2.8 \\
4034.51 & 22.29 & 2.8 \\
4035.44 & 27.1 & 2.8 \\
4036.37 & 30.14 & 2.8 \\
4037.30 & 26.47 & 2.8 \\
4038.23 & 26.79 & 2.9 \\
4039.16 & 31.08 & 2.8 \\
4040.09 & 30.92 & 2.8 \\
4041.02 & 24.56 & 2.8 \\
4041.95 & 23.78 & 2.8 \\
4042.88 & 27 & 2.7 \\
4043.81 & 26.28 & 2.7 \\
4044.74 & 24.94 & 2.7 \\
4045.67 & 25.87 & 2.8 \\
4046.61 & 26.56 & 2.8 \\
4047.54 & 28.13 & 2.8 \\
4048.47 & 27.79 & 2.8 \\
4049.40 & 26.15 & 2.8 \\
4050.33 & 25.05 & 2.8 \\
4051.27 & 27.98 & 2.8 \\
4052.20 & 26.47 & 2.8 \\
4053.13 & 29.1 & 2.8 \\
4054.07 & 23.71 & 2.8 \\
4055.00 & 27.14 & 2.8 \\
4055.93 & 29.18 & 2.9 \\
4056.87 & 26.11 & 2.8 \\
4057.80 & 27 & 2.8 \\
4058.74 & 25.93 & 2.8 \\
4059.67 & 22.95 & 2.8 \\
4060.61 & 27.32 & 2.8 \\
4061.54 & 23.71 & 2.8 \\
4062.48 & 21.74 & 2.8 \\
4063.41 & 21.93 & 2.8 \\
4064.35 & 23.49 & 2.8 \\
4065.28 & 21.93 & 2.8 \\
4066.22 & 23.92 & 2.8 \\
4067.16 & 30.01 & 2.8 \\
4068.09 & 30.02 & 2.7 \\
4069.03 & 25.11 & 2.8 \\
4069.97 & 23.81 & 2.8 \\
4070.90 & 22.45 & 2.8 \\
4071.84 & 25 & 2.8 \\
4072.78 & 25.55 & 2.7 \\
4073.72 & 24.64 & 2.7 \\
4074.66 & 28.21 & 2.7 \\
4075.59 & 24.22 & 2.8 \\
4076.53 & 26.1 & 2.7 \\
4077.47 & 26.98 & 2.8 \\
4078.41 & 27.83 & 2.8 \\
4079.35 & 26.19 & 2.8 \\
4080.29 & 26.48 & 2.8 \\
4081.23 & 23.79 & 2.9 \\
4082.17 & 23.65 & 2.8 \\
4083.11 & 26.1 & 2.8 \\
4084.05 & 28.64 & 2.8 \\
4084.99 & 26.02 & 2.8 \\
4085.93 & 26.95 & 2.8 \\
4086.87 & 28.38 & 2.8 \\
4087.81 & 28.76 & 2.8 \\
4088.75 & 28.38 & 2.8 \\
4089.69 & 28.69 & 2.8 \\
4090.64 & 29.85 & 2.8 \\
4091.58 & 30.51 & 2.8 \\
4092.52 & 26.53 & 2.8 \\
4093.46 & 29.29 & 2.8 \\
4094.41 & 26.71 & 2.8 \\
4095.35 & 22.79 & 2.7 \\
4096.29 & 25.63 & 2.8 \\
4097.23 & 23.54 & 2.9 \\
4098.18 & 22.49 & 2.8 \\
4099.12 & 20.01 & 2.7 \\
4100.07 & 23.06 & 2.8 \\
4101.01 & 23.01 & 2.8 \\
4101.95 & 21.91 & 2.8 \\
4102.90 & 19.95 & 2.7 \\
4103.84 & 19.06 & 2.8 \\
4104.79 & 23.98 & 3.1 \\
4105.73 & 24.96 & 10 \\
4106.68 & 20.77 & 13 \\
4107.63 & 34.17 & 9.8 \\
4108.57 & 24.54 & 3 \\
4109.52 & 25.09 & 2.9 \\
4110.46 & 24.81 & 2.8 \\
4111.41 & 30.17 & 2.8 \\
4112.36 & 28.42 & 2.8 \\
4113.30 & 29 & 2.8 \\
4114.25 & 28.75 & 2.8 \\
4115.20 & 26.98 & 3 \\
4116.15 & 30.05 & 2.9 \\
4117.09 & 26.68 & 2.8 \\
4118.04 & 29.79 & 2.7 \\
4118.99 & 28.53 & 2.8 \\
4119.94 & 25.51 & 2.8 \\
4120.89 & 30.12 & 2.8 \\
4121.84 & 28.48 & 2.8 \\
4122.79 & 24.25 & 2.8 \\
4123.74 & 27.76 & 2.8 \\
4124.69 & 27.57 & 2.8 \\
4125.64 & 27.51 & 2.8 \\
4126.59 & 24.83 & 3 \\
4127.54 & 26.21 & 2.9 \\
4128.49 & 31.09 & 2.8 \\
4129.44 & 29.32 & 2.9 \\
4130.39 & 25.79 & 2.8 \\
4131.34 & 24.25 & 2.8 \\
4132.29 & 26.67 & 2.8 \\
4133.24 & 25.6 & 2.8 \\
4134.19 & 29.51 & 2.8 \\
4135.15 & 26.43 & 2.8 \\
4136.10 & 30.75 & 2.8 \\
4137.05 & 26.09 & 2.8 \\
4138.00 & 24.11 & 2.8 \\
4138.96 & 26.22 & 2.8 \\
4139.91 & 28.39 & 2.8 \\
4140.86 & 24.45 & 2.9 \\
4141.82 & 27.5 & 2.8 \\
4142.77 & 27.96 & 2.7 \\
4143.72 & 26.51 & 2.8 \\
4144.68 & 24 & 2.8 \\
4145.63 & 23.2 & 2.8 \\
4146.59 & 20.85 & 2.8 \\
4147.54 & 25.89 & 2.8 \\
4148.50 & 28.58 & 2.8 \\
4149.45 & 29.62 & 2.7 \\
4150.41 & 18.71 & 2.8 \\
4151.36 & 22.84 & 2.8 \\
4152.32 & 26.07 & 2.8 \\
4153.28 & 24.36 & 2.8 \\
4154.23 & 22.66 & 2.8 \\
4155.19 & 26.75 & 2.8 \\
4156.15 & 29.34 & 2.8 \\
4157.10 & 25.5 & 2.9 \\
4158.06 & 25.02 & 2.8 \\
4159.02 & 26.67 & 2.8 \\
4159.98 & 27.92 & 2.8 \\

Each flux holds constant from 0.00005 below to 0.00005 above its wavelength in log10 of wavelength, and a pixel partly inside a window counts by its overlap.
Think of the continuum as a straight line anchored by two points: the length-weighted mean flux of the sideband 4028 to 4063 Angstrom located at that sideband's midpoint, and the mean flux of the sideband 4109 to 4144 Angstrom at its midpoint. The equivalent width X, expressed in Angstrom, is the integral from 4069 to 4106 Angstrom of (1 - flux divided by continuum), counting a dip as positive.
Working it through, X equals 2.0 Angstrom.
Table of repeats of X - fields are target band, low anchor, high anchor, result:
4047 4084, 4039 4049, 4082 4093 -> 2.2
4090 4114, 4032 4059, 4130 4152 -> 0.8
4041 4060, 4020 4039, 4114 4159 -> 0.7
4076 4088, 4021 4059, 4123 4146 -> 0.2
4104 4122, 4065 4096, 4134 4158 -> -0.8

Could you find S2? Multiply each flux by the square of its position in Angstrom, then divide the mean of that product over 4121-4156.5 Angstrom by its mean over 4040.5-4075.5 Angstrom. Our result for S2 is 1.1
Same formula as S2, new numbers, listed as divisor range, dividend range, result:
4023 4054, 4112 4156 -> 1.05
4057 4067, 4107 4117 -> 1.19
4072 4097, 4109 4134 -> 1.04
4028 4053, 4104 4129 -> 1.07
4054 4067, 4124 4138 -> 1.13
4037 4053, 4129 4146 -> 1.03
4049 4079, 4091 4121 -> 1.03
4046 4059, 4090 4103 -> 0.94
